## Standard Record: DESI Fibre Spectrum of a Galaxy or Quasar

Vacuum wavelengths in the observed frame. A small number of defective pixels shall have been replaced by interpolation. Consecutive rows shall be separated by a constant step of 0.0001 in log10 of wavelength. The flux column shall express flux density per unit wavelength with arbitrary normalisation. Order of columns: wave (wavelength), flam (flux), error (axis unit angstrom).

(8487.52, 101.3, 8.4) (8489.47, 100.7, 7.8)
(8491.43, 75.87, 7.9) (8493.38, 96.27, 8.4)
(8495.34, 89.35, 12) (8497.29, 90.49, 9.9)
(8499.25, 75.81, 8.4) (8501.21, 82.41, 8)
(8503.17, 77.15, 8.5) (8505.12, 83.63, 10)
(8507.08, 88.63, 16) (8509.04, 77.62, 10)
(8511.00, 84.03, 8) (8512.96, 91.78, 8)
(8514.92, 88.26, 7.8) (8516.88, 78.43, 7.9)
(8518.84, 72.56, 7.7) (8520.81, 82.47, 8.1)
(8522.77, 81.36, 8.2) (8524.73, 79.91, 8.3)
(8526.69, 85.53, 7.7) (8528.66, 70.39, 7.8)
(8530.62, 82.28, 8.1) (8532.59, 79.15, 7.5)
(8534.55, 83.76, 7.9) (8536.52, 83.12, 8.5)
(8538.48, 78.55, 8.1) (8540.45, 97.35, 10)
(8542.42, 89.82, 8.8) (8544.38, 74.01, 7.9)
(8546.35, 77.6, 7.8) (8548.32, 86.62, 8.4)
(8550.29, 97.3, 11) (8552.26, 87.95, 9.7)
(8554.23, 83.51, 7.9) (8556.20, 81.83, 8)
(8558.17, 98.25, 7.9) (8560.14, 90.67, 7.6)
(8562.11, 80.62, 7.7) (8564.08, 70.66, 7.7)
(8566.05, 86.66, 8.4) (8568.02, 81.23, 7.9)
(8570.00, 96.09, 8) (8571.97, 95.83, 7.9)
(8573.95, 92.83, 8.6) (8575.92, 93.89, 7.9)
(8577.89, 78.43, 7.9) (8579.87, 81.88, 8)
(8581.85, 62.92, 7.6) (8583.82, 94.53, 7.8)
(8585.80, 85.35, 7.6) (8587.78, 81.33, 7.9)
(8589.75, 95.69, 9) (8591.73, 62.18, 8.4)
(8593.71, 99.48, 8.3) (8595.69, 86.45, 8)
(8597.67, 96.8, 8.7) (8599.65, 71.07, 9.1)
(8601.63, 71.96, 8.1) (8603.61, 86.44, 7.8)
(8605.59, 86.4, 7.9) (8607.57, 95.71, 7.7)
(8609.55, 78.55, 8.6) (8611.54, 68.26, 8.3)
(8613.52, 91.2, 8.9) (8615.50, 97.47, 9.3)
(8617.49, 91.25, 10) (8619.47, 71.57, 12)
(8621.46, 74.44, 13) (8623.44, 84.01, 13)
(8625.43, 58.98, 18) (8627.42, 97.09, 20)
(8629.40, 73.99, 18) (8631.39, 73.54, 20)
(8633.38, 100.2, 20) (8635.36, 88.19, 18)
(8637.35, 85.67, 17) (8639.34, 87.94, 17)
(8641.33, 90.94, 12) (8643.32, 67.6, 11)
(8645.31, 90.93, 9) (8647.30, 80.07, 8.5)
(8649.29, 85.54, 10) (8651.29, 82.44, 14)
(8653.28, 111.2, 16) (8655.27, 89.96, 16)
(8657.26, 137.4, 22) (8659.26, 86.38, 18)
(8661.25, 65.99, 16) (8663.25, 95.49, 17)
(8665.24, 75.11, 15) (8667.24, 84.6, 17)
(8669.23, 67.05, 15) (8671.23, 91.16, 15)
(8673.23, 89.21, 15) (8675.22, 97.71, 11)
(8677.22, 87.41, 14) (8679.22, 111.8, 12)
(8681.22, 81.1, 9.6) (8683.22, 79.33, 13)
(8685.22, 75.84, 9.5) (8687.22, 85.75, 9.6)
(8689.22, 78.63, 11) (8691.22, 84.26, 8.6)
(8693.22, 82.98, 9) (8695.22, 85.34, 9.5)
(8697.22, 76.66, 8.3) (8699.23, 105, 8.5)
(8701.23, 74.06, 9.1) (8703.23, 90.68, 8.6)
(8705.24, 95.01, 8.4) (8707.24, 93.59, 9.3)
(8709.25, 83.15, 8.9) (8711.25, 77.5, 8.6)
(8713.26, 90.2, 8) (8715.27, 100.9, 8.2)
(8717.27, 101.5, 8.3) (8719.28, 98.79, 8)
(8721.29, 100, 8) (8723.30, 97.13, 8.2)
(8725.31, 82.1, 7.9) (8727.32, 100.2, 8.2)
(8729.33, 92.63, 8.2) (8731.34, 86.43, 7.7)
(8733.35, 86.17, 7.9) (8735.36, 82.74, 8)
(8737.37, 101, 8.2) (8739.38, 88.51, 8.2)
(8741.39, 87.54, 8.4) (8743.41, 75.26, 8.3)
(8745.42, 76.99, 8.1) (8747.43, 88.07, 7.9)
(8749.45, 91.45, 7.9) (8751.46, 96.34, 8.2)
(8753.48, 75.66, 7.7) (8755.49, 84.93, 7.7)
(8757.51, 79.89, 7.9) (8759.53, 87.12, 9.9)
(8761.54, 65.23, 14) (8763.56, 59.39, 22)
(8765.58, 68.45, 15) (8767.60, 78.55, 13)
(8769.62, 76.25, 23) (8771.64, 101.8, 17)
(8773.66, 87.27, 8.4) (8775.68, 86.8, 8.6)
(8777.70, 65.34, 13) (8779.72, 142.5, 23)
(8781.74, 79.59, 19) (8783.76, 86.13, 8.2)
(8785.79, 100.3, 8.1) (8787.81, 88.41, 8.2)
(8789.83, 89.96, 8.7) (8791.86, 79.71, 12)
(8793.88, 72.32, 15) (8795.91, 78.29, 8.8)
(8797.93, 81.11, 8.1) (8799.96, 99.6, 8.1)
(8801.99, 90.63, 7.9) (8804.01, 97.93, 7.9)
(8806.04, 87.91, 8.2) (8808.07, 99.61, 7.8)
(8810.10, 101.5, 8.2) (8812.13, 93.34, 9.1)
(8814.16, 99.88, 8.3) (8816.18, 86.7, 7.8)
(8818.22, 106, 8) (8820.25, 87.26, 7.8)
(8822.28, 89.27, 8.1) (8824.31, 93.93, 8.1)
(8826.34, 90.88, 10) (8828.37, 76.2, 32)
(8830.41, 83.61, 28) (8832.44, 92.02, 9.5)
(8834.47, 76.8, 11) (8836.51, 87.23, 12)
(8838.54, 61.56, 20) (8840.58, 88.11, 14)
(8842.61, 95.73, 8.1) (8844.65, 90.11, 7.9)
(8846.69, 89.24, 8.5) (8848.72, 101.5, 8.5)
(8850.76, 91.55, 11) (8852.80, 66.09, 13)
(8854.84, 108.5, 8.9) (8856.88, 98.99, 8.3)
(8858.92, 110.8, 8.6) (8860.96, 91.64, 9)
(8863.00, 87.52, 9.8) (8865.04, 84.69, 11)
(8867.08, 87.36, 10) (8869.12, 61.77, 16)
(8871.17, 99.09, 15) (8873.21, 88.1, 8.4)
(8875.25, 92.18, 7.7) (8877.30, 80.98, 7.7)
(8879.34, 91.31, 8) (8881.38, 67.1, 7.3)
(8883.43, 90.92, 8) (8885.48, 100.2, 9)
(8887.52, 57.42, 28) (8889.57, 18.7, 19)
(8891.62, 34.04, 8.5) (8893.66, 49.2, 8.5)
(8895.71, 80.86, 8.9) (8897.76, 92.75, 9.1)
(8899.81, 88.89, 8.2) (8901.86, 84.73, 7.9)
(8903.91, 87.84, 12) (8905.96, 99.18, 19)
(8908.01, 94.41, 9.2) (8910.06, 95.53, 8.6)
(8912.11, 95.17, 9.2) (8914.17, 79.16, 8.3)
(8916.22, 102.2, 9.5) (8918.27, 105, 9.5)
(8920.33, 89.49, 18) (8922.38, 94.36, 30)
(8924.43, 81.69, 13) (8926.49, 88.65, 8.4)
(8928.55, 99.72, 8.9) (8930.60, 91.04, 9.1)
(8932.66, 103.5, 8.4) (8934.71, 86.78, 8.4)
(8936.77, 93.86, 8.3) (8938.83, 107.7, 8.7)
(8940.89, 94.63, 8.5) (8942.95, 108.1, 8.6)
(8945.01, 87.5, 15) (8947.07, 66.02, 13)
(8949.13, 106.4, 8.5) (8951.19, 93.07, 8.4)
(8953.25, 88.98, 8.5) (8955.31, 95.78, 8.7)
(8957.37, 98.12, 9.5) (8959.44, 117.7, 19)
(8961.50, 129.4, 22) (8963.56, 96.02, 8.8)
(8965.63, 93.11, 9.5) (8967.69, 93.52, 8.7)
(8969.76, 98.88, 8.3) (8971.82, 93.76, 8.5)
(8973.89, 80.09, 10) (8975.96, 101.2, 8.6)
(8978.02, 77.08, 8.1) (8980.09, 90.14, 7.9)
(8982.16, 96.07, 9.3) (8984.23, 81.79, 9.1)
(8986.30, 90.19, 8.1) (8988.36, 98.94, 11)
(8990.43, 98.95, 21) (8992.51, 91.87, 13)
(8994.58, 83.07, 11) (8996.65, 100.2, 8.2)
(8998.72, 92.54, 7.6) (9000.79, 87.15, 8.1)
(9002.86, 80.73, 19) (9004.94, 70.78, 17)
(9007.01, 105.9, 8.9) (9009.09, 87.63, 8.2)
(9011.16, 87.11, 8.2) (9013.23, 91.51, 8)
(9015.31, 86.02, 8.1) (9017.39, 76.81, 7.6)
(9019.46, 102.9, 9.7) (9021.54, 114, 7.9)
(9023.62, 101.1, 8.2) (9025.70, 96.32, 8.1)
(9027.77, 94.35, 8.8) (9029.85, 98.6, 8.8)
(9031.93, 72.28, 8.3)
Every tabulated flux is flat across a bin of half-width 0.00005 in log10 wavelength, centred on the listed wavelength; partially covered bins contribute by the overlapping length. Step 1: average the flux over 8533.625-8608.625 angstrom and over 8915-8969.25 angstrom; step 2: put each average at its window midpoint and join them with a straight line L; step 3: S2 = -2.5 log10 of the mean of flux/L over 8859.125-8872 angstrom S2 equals 0.09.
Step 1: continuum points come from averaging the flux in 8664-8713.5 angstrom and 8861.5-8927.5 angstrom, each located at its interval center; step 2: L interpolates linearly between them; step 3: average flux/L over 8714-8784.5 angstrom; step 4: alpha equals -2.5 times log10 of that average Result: -0.03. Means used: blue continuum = 85.7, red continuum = 82.9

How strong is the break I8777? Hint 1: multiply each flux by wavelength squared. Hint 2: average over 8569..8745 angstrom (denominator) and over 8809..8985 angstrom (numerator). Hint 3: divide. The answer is 1.1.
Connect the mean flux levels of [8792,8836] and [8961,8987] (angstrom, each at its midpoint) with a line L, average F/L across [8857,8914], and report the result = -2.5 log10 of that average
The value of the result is 0.113 mag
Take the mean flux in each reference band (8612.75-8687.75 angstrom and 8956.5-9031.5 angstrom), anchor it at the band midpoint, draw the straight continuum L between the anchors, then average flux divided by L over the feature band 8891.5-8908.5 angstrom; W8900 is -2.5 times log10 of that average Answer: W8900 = 0.14 mag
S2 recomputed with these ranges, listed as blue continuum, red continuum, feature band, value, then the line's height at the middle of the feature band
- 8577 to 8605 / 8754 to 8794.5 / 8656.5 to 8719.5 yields -0.061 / 83.3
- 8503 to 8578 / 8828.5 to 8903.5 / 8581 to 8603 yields 0.019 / 84.2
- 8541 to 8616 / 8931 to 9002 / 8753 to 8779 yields 0.139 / 89.8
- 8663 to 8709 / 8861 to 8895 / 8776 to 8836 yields -0.141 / 79.2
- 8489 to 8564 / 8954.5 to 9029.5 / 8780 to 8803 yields 0.023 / 89.7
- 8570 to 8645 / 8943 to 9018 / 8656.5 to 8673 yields -0.024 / 85.3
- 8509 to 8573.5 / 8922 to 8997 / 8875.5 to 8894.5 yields 0.355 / 92.7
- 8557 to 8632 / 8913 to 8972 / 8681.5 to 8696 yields 0.070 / 87.1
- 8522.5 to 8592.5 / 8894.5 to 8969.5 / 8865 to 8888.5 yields 0.119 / 93.1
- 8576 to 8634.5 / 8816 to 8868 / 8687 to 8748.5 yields -0.034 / 86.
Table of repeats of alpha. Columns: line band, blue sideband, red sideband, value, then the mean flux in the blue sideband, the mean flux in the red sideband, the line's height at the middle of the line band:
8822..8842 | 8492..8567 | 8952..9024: 0.078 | 83.8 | 93.6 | 90.3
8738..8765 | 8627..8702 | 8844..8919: 0.062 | 86.9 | 84.9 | 86.1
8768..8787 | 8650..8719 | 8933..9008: -0.011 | 88.7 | 93.9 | 90.4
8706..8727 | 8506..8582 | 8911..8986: -0.050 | 84.2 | 94.6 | 88.6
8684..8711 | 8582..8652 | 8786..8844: 0.005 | 83.6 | 88.6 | 85.6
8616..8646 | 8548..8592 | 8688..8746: 0.058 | 85.9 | 88.9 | 87.1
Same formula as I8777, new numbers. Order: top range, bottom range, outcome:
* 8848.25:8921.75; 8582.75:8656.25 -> 1.06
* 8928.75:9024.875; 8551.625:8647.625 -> 1.21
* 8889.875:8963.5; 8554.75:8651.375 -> 1.17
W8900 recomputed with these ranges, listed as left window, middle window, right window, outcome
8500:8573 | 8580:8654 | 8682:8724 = 0.03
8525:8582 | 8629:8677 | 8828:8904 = -0.05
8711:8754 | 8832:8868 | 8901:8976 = 0.04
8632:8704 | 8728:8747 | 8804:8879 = 0.02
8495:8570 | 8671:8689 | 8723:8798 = -0.04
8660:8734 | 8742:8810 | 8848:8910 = 0.00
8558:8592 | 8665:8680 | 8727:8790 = -0.03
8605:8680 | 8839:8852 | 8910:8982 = 0.02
